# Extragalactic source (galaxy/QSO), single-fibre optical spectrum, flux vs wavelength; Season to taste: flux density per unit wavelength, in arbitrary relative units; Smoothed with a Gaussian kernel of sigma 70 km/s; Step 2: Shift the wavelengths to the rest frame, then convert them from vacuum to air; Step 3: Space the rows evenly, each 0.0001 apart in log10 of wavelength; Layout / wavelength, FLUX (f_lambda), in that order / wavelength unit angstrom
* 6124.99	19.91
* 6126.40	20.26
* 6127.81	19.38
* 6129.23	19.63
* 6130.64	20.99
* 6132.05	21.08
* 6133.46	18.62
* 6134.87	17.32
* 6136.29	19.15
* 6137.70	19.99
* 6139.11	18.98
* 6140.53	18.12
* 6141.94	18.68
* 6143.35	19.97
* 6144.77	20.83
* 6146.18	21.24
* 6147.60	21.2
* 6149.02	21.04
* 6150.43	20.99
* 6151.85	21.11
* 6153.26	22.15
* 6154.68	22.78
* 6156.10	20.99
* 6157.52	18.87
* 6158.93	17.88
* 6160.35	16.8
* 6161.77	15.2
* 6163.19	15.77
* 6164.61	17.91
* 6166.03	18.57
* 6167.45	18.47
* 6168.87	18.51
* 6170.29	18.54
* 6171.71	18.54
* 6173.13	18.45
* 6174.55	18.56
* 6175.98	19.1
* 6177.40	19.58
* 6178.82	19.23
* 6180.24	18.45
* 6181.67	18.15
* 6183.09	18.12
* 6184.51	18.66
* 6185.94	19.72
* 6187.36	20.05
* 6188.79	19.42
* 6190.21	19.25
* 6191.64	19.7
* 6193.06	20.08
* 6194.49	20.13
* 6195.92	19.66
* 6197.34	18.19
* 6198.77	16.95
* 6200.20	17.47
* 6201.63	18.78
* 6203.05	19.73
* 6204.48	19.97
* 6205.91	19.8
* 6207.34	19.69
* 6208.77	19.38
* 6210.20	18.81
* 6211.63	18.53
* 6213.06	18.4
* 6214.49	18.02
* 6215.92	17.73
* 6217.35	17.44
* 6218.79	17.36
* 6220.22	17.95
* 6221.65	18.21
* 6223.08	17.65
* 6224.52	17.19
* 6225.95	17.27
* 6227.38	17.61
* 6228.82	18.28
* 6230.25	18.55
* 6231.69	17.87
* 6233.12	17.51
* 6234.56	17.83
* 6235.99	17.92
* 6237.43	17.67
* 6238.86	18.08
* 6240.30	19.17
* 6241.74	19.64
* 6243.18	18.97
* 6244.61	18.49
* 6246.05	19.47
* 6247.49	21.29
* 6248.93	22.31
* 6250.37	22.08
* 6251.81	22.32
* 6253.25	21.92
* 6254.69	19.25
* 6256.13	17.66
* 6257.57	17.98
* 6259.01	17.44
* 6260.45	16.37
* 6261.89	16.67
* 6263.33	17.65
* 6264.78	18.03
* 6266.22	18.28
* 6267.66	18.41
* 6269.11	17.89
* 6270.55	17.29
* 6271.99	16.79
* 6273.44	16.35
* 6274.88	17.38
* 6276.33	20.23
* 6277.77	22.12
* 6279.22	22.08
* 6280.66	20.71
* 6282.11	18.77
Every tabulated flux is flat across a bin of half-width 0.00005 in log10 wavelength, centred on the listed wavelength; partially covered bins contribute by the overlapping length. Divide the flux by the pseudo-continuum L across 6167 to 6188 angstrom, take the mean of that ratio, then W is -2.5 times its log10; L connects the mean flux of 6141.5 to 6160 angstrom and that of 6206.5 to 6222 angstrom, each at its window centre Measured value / 0.045 mag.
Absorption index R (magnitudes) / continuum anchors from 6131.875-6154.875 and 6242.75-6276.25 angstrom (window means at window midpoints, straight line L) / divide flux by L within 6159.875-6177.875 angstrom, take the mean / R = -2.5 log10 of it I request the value 0.10 mag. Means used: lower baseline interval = 20.1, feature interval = 18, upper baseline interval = 18.7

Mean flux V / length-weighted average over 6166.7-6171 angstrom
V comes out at 18.5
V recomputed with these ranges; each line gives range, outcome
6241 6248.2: 19.6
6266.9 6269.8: 18.1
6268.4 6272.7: 17.4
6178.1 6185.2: 18.5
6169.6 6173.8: 18.5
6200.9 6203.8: 19.3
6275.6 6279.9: 21.4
